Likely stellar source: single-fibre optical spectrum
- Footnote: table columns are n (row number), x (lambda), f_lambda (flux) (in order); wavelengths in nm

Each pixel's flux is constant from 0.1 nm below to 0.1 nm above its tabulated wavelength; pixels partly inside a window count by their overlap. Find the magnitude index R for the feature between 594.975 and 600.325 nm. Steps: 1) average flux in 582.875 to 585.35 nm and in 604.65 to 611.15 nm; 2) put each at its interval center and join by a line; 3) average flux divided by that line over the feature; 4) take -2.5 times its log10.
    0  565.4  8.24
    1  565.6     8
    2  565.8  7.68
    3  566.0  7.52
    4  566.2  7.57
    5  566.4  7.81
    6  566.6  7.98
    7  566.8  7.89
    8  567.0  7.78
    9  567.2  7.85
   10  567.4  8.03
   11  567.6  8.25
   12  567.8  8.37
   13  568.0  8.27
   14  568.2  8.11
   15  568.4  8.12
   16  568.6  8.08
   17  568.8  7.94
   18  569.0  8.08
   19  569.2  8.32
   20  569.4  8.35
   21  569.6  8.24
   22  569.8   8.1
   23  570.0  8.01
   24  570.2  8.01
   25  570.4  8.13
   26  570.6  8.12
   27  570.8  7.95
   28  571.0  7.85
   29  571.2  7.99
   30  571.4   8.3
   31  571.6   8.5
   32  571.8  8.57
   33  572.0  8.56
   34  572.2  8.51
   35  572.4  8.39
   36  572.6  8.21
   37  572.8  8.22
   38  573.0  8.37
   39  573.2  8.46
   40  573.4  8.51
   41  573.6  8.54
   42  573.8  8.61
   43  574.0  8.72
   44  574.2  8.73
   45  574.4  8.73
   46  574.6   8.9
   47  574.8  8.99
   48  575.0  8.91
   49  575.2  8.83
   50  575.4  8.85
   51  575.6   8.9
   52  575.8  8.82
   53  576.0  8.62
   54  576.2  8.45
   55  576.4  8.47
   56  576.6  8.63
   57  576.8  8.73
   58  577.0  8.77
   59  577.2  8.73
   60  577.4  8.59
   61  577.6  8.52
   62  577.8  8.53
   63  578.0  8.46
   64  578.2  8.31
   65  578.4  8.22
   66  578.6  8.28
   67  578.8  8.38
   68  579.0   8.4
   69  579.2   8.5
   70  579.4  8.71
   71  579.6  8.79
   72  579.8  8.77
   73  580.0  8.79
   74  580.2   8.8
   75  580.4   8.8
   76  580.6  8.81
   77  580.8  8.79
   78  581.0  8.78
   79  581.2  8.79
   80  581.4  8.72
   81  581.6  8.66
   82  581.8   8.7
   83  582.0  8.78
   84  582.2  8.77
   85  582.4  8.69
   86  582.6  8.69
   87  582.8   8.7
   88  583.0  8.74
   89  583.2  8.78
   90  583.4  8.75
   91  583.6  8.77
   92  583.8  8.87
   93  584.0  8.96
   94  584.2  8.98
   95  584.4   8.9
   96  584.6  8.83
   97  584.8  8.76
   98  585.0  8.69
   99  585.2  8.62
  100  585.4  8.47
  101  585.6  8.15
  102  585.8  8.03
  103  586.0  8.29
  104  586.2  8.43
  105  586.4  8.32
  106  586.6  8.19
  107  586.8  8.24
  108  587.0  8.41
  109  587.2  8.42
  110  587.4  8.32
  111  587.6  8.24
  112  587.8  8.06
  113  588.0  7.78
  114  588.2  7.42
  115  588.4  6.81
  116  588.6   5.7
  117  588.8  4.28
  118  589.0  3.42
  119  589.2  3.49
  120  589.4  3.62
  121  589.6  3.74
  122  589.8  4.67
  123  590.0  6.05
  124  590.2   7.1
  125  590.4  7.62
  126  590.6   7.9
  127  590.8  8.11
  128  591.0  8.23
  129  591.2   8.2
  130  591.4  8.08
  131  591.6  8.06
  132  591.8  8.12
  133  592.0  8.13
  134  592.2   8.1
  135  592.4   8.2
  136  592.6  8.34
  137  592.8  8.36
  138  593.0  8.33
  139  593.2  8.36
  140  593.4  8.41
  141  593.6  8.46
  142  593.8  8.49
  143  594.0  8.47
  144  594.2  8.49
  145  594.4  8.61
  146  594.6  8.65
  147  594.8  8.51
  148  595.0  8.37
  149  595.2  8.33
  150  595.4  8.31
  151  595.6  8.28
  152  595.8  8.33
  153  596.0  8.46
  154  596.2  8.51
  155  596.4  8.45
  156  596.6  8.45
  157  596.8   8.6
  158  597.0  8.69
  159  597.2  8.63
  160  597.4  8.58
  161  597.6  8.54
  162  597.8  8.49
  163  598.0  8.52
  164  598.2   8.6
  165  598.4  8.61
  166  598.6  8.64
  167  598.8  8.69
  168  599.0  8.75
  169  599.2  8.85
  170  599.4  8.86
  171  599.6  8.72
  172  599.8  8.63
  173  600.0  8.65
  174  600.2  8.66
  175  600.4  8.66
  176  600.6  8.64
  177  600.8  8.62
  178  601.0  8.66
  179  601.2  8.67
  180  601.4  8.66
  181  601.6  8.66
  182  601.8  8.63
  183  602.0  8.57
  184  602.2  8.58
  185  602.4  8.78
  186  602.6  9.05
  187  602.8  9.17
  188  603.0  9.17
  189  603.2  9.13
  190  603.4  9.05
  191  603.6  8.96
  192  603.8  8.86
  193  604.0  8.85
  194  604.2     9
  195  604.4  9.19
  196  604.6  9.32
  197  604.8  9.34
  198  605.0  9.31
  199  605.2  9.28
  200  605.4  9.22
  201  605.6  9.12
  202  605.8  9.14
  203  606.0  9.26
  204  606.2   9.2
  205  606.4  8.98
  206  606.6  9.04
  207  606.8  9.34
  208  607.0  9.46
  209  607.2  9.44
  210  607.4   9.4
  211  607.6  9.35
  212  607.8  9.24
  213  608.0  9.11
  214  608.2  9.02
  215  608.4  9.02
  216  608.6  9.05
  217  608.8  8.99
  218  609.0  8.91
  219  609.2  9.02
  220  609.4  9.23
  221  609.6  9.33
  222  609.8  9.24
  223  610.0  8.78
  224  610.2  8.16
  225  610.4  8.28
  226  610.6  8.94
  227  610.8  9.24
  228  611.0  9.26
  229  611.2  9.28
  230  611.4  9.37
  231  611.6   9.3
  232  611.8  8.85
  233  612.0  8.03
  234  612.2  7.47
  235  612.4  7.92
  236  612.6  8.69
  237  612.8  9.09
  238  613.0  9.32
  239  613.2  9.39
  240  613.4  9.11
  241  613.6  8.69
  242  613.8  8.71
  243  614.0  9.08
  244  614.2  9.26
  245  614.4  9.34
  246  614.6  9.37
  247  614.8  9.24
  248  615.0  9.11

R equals 0.051 mag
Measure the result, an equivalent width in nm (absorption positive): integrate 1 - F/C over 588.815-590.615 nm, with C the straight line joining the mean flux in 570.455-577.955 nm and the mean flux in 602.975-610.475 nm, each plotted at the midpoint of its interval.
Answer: 0.75 nm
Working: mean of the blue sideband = 8.54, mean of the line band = 5.12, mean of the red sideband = 9.1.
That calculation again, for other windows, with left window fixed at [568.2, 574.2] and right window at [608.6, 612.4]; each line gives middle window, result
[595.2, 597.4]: 0.04 nm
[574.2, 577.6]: -0.16 nm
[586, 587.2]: 0.02 nm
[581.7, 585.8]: -0.12 nm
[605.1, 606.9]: -0.08 nm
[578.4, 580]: -0.03 nm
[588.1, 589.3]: 0.47 nm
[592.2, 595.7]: 0.08 nm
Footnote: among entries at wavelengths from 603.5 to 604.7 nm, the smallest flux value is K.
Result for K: 8.85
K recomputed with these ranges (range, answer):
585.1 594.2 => 3.42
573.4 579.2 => 8.22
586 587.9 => 8.06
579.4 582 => 8.66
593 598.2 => 8.28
